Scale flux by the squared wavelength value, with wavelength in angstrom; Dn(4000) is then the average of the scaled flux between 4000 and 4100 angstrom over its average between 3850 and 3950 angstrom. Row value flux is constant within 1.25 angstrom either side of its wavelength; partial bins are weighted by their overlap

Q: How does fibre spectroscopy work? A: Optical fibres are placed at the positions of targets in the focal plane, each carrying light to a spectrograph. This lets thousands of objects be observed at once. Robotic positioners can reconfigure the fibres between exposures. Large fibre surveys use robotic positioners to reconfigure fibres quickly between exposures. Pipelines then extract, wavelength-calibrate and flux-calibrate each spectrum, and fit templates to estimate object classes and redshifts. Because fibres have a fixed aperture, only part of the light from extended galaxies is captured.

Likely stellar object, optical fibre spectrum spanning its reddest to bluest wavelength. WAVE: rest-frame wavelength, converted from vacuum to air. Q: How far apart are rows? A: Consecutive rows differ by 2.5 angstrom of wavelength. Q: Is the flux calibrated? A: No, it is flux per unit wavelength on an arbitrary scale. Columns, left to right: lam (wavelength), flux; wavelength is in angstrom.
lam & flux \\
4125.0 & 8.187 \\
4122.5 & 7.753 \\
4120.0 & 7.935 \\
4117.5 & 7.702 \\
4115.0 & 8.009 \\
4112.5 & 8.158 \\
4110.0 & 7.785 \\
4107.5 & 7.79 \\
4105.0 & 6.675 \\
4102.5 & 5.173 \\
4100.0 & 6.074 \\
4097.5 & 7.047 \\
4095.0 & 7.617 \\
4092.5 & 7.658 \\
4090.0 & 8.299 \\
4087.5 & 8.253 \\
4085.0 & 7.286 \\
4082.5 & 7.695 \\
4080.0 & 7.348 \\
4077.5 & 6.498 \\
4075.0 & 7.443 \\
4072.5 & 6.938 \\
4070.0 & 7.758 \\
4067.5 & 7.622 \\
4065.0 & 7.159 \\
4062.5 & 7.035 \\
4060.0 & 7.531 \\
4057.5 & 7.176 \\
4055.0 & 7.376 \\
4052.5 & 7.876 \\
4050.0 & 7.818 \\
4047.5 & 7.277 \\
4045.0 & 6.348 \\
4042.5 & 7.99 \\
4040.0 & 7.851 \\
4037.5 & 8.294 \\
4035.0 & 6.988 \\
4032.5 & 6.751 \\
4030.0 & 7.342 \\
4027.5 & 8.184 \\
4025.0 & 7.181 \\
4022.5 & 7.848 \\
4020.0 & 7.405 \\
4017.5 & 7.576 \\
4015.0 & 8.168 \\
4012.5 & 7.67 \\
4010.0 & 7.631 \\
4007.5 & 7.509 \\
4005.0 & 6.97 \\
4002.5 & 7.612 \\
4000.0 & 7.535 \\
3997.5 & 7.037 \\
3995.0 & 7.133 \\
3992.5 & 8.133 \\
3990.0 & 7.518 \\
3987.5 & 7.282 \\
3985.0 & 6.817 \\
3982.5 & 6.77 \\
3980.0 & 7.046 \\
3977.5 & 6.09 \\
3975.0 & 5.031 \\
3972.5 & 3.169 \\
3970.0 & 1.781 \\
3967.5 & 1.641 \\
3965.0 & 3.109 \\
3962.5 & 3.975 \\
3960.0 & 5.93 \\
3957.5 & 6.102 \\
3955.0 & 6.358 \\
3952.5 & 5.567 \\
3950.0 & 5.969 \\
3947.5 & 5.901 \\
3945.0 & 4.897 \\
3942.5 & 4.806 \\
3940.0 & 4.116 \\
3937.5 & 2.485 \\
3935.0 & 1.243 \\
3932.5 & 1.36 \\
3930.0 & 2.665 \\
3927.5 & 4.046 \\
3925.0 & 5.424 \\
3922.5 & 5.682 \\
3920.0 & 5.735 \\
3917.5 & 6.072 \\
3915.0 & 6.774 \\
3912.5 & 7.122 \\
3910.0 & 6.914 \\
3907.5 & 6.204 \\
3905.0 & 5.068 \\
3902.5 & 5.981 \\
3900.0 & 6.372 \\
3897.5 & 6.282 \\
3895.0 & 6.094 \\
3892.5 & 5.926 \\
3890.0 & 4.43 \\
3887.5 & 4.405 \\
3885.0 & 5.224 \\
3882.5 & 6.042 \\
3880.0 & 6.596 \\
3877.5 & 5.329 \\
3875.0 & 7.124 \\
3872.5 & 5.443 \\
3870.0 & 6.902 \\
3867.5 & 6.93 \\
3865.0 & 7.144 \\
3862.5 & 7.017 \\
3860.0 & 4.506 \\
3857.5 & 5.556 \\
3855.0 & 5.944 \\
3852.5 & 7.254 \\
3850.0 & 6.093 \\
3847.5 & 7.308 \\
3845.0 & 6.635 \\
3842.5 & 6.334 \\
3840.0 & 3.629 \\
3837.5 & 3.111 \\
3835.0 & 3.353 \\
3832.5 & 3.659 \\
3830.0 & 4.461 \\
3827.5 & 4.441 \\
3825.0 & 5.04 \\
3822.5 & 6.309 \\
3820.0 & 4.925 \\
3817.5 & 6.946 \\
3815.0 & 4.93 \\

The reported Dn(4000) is 1.47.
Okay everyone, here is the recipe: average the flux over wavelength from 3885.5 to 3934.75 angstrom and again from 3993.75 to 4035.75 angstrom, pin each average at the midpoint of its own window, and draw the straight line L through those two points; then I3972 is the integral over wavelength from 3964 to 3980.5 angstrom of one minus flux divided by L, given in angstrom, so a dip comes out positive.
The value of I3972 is 6.9 angstrom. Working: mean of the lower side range 5.31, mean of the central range 3.85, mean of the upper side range 7.45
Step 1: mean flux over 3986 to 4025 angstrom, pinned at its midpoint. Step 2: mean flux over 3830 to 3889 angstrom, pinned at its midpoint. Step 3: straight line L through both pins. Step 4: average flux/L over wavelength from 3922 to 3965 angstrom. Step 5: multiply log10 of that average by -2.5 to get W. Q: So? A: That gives 0.46 mag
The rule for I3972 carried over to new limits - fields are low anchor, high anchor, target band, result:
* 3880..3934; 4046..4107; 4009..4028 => -2.99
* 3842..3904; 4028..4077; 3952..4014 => 7.61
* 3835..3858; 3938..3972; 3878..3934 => -4.43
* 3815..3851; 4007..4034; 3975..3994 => 0.40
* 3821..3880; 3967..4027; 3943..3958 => 1.48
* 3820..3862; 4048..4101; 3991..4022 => -3.47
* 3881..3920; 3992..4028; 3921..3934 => 5.12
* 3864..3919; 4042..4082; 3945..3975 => 9.29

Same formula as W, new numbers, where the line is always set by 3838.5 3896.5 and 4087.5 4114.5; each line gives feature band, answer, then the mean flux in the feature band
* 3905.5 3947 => 0.31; 4.75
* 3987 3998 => -0.12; 7.46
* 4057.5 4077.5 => -0.03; 7.29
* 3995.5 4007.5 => -0.09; 7.3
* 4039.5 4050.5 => -0.06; 7.41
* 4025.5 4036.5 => -0.07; 7.33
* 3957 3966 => 0.35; 4.72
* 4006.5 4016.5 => -0.14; 7.75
